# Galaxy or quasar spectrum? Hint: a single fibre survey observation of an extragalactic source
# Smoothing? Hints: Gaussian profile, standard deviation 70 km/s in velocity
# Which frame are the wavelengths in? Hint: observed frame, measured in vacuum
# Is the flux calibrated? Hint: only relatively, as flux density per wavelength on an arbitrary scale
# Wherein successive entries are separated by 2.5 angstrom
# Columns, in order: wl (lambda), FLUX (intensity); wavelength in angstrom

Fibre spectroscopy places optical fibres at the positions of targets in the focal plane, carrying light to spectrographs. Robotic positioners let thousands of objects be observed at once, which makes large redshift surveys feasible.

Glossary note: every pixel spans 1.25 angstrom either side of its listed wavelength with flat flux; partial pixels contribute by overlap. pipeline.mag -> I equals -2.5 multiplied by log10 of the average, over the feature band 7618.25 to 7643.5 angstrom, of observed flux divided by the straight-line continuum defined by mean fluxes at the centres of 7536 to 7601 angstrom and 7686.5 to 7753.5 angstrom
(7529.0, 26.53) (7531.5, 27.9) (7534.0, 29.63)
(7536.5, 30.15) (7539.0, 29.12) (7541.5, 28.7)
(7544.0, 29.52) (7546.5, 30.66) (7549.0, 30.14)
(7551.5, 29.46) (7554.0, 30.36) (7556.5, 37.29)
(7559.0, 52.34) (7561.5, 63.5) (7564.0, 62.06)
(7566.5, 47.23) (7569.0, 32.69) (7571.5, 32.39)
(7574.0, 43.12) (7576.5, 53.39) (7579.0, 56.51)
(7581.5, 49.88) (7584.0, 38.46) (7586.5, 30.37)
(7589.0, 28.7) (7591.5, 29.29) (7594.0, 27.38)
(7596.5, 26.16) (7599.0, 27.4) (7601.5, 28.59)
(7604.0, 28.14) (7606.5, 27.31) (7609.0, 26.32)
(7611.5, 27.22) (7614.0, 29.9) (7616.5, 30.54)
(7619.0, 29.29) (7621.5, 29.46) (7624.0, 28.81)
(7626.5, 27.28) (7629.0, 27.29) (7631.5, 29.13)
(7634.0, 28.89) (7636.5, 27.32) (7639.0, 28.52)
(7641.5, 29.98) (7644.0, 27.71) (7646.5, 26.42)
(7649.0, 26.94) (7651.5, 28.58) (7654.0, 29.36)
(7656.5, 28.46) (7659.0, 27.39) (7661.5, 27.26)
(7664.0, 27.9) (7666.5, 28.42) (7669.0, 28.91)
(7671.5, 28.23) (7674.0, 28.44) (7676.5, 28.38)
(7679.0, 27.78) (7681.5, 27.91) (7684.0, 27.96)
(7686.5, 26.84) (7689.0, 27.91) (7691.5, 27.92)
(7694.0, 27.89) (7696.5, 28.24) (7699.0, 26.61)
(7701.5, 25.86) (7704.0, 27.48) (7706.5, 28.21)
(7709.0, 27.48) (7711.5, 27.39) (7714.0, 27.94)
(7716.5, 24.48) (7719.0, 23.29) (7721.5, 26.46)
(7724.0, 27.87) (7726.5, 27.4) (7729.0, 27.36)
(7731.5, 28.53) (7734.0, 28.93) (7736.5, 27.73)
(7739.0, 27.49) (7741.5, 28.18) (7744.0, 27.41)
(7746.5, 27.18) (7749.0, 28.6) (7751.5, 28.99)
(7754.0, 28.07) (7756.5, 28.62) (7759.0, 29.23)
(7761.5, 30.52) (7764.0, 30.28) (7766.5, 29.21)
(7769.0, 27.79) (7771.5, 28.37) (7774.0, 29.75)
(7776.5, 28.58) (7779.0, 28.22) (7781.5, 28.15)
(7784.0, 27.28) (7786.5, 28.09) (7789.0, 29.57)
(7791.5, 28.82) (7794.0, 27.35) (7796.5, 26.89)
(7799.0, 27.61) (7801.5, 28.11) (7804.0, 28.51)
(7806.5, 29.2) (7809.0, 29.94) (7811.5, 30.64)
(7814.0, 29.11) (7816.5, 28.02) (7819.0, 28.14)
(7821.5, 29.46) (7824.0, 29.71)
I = 0.17 mag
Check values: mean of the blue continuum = 37.5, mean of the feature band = 28.6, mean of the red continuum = 27.4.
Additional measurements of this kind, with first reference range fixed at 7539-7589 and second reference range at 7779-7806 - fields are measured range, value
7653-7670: 0.24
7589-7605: 0.35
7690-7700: 0.20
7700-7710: 0.20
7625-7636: 0.29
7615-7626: 0.26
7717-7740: 0.16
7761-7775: 0.01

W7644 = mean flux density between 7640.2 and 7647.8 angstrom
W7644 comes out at 28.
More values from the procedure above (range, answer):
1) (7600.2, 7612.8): 27.5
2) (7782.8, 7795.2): 28.2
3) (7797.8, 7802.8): 27.9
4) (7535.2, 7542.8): 29.3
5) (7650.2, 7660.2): 28.4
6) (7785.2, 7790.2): 28.8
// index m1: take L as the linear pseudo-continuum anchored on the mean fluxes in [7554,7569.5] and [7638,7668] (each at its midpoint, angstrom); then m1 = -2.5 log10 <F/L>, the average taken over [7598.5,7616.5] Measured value 0.34 mag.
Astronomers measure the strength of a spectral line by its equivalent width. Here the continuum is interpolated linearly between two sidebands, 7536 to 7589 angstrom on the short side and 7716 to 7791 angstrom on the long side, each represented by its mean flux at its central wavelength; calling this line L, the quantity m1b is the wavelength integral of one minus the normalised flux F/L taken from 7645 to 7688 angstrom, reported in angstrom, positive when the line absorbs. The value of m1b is 7.0 angstrom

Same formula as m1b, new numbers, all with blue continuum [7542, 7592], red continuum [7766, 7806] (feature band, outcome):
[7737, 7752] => 1.3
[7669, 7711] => 7.3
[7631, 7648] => 3.8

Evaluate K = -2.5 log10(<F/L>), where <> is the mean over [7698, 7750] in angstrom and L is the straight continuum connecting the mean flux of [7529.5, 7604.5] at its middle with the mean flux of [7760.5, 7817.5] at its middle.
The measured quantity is 0.14 mag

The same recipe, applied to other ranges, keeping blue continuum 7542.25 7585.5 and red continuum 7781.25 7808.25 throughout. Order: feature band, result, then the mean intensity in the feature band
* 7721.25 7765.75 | 0.106 mag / 28.3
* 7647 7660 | 0.291 mag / 28.1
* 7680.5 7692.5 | 0.244 mag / 27.7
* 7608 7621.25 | 0.331 mag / 28.8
